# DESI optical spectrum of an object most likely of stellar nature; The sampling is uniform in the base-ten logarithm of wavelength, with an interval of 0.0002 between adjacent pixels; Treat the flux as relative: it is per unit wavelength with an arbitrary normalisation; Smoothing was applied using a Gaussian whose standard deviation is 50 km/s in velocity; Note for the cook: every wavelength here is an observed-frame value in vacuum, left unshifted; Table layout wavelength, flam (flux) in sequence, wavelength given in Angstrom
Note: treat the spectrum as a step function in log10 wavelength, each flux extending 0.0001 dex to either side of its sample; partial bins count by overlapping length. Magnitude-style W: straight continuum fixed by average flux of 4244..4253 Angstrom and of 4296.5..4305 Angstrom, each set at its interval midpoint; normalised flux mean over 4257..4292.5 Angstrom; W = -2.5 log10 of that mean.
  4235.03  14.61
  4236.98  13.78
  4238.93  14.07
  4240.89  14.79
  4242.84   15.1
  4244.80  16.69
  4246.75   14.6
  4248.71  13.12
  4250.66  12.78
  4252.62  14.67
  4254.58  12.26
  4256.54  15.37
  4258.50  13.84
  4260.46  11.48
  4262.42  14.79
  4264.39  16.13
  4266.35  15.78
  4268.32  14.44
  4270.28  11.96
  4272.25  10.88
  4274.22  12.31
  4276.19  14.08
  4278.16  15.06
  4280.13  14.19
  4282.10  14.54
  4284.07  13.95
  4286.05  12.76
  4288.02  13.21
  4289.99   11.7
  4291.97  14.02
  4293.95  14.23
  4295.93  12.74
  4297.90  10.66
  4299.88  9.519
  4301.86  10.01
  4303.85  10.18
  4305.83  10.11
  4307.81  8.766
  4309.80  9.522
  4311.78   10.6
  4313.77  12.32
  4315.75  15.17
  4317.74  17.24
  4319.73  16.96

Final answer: -0.12 mag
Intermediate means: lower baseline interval 14.3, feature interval 13.6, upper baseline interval 10.2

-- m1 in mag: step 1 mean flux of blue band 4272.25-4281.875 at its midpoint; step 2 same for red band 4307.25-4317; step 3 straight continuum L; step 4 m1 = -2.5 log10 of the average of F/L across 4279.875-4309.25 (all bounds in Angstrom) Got 0.06 mag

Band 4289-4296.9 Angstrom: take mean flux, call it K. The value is 13.2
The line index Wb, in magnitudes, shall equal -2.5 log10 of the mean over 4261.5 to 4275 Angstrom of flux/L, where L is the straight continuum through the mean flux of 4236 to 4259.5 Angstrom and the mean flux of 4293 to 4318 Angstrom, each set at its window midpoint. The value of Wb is -0.04 mag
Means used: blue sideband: 14.3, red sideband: 11.5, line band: 13.8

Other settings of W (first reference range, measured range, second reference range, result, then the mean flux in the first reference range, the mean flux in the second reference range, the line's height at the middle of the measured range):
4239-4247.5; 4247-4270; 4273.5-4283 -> 0.05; 15.2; 14.1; 14.7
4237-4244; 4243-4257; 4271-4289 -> 0.01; 14.6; 13.4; 14.3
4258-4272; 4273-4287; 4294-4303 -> -0.10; 13.9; 11.1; 12.6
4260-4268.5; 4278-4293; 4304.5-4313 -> -0.10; 14.7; 9.84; 12.4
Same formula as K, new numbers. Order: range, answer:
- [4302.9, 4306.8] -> 10.2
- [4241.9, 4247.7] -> 15.5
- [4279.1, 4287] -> 13.9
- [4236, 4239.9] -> 13.9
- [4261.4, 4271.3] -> 14.6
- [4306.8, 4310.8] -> 9.16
